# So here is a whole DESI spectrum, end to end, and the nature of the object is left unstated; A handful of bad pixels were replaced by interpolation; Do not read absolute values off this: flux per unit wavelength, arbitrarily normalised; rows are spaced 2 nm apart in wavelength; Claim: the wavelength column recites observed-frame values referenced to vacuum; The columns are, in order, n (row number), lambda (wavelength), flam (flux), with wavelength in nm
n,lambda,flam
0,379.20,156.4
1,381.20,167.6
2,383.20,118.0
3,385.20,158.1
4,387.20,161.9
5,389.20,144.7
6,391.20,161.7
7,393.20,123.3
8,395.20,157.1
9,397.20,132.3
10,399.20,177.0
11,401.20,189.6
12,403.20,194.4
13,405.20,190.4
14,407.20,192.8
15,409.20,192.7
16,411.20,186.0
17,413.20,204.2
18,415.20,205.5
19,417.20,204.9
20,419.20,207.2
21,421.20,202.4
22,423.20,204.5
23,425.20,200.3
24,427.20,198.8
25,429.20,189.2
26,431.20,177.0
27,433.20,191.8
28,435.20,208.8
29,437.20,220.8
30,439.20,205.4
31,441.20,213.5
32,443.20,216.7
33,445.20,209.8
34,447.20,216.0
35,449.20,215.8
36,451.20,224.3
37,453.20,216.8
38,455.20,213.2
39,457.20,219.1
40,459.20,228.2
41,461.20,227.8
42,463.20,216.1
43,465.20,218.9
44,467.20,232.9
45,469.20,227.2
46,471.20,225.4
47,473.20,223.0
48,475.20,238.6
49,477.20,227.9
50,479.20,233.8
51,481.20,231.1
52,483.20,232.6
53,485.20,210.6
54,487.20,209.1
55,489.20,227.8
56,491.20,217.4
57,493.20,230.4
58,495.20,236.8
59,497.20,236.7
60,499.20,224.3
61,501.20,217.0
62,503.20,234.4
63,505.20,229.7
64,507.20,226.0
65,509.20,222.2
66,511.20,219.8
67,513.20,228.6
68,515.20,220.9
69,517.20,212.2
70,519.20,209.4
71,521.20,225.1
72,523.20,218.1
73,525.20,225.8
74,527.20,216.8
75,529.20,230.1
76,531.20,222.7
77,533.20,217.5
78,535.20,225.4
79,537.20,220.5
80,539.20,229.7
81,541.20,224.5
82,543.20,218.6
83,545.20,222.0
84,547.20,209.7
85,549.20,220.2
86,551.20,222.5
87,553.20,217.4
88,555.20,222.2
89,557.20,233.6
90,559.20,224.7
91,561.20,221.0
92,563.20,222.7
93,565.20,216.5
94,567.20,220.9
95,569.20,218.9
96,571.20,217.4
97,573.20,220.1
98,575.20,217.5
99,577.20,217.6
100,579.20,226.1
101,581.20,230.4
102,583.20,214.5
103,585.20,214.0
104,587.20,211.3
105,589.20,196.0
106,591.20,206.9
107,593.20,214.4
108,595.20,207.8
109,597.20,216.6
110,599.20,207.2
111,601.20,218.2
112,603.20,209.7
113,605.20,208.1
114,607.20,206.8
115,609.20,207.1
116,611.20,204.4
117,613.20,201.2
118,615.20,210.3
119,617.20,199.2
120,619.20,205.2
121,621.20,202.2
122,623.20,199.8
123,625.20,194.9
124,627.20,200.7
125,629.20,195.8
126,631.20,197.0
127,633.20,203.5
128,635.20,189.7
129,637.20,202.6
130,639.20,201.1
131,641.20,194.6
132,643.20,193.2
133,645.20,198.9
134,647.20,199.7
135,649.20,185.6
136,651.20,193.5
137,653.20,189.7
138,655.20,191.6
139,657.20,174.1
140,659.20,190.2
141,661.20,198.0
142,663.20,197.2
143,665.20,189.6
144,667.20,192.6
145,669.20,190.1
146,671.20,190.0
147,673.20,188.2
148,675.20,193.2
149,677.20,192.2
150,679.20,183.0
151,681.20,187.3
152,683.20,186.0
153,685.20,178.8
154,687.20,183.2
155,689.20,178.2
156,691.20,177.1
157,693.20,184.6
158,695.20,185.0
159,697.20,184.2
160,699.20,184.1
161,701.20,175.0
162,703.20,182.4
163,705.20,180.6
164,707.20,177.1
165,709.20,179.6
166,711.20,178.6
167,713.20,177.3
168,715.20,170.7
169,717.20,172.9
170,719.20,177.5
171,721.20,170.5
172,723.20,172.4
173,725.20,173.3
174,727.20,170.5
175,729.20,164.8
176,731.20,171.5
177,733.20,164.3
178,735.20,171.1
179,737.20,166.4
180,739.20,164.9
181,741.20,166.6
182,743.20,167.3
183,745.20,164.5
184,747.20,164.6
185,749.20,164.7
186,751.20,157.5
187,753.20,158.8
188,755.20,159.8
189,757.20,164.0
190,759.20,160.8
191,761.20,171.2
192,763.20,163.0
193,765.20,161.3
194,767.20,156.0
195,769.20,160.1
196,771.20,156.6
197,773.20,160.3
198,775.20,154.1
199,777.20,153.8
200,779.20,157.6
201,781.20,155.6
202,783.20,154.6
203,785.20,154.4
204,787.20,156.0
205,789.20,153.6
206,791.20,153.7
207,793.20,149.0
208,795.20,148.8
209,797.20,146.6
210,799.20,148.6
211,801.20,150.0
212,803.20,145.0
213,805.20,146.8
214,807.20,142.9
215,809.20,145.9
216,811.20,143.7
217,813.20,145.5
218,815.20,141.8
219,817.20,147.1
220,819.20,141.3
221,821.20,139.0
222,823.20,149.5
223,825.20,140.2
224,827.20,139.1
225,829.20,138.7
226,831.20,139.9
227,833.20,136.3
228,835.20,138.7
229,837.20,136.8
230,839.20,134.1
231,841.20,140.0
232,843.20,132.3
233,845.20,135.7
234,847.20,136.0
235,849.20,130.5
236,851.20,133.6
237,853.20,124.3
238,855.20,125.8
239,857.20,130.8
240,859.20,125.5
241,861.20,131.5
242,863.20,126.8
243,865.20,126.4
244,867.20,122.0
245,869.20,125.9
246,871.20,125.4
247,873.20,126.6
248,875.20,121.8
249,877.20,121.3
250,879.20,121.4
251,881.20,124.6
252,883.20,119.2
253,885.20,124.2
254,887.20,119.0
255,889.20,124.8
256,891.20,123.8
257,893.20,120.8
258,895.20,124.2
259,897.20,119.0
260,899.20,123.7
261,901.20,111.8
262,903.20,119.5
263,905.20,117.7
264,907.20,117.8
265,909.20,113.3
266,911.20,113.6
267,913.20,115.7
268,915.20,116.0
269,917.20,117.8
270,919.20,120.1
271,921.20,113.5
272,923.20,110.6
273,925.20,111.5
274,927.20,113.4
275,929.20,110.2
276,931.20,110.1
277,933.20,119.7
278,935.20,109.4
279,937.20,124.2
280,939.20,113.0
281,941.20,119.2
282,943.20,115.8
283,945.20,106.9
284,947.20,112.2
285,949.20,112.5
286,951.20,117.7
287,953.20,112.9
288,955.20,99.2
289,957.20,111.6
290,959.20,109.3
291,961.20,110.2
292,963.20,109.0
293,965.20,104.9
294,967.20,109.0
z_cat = 0.000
